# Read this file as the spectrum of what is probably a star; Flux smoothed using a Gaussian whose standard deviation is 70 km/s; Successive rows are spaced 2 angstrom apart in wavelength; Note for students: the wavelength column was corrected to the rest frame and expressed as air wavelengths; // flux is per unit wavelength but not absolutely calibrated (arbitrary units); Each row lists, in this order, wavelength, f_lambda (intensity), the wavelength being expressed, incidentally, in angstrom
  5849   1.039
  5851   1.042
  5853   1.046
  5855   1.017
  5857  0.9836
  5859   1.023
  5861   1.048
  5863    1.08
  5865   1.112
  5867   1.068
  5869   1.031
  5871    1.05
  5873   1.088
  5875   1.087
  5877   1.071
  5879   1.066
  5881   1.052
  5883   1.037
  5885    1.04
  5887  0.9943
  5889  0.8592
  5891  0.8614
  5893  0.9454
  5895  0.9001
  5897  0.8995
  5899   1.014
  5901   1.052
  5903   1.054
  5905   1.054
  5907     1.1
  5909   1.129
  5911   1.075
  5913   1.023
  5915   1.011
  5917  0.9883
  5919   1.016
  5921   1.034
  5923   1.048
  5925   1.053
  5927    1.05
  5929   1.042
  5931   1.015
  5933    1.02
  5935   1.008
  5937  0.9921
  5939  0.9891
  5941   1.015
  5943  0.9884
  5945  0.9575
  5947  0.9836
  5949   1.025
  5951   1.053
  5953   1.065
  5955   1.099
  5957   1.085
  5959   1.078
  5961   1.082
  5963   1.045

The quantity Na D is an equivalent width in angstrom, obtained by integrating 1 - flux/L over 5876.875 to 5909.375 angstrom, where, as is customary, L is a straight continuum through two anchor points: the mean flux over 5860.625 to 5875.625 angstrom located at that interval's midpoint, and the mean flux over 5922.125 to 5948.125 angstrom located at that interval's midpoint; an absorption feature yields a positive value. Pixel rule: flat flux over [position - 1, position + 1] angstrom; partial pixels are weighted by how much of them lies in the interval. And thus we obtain 1.4 angstrom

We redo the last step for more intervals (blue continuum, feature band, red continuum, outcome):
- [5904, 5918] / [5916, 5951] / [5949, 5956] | 1.5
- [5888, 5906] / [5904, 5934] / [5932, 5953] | -1.9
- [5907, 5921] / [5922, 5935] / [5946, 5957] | 0.1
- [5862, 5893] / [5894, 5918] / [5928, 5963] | 0.1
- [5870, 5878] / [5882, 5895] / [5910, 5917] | 1.3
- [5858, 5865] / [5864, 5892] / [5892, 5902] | -0.4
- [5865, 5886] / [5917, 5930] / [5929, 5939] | -0.2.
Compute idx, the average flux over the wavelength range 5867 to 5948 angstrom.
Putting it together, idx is 1.02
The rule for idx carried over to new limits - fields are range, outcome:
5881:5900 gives 0.955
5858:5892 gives 1.03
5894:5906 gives 0.996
